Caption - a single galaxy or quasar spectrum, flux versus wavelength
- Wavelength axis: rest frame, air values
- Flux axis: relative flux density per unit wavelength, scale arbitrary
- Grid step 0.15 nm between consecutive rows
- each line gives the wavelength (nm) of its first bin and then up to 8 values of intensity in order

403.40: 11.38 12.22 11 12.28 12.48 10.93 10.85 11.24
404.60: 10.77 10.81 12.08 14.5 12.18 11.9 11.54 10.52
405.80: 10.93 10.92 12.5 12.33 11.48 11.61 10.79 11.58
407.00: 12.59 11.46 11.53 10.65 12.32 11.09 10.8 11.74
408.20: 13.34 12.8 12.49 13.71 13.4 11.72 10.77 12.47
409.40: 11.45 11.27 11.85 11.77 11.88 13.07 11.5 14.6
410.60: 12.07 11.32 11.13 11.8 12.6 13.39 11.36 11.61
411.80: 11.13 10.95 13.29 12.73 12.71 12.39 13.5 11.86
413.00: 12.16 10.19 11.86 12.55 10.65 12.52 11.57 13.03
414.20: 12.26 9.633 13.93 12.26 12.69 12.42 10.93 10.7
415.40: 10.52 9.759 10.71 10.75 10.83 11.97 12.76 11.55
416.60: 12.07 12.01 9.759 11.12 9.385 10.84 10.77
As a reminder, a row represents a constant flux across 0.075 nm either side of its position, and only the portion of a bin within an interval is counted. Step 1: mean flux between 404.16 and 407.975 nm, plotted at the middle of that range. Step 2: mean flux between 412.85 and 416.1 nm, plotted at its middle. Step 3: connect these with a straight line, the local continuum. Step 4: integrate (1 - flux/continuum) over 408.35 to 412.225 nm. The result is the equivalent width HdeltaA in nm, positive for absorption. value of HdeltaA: -0.20 nm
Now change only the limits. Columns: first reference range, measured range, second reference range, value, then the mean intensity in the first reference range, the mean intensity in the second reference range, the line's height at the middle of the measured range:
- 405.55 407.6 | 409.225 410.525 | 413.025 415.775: -0.076 nm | 11.5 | 11.6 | 11.5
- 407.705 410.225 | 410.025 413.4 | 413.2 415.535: -0.060 nm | 12.1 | 11.8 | 11.9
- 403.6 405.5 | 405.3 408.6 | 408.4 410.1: 0.065 nm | 11.7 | 12.1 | 11.9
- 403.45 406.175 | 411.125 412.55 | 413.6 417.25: -0.085 nm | 11.6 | 11.5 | 11.5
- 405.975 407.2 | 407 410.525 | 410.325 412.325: -0.044 nm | 11.8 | 12.1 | 11.9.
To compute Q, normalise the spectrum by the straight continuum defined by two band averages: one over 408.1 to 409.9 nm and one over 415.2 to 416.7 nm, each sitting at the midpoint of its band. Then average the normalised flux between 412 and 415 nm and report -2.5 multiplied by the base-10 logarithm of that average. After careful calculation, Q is -0.06 mag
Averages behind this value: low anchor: 12.3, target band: 12.2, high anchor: 11.2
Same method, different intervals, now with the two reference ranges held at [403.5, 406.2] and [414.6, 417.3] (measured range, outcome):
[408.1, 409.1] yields -0.11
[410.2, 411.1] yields -0.06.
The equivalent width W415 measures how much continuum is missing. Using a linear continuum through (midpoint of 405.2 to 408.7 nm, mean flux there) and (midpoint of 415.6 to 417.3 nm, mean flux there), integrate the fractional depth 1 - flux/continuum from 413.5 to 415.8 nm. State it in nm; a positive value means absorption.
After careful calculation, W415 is -0.06 nm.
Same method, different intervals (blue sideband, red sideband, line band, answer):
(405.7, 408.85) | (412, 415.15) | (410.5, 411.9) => 0.02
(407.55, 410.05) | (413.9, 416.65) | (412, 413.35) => -0.06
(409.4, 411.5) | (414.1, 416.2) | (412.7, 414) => -0.01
